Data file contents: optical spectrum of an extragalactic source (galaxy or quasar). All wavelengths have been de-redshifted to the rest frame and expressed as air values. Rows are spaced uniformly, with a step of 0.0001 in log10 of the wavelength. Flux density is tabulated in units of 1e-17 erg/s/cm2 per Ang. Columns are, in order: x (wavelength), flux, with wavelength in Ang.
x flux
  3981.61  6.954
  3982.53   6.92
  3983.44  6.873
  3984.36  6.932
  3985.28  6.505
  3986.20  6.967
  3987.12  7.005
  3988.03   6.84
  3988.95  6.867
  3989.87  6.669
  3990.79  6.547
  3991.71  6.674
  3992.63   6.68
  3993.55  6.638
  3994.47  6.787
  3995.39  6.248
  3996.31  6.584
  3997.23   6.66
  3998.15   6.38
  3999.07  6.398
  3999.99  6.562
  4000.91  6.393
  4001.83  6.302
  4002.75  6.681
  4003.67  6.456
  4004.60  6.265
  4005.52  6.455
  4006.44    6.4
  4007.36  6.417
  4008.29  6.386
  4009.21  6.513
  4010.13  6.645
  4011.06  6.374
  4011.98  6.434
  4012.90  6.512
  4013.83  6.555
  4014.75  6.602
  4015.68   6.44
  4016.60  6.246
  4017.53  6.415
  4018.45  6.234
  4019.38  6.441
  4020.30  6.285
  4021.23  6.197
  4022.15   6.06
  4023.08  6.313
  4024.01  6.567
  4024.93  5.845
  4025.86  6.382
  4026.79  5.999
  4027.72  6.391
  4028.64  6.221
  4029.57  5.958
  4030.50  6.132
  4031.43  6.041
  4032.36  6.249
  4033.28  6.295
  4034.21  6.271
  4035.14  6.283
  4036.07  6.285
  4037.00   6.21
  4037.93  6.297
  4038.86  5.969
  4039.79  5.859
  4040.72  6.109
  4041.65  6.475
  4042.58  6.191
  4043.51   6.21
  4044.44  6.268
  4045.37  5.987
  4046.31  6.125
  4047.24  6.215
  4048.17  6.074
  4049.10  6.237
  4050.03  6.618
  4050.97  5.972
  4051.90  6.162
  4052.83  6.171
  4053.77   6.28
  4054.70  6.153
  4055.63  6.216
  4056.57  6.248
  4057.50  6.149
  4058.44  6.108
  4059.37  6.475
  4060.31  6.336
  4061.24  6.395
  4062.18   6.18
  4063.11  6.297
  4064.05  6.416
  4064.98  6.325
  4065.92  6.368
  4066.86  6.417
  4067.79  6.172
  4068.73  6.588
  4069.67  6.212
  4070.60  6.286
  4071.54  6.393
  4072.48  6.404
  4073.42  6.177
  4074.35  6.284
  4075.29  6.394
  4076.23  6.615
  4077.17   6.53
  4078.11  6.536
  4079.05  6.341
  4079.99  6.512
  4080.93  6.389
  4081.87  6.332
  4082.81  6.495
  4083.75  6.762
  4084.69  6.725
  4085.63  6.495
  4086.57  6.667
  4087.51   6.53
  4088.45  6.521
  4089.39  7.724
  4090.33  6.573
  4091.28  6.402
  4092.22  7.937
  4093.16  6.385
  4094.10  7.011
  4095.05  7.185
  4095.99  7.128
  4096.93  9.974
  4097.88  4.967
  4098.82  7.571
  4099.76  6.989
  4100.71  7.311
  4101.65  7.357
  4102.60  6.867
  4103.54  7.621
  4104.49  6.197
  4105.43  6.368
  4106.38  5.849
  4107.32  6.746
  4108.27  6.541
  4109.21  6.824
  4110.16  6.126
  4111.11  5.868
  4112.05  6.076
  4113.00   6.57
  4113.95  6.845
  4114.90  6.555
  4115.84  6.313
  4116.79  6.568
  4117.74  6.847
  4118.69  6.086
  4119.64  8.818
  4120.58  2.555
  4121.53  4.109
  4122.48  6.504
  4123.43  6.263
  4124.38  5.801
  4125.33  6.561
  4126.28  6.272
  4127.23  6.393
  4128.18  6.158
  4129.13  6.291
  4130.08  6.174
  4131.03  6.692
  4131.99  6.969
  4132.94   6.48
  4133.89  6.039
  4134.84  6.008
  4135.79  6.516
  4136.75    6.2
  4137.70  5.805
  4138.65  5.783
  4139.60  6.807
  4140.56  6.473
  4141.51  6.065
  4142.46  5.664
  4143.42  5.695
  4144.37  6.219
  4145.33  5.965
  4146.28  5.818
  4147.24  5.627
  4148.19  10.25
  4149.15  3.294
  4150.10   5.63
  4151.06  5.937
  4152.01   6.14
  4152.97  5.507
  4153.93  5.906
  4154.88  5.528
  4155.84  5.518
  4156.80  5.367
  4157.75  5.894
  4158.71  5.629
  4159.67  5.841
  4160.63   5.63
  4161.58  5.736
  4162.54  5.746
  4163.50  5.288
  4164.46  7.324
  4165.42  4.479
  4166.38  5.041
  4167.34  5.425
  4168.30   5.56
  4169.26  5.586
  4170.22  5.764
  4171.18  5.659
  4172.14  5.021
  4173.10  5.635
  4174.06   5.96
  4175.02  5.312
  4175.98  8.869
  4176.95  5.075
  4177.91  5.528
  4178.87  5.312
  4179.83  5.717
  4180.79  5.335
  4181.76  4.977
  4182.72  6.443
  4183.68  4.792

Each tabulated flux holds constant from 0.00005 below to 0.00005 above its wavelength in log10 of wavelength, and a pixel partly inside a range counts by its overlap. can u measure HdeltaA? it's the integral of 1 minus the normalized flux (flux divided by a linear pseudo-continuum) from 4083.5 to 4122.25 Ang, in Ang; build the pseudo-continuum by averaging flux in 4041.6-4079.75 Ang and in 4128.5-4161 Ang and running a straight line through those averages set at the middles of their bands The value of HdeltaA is -3.00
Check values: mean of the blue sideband 6.29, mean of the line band 6.65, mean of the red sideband 6.04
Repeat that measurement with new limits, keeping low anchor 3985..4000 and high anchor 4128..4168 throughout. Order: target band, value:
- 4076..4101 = -2.5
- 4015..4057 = 1.6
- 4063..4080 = -0.2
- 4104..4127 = -0.4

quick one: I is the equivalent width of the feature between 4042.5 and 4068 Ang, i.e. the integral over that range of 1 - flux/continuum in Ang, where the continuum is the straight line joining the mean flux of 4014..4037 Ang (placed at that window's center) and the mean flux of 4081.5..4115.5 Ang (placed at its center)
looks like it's 0.90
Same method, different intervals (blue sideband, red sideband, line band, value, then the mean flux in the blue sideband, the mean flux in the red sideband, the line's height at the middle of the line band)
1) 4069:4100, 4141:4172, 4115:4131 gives 0.18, 6.71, 5.77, 6.2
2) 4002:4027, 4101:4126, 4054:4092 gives -0.47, 6.38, 6.35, 6.36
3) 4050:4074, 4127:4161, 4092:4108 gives -2.15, 6.28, 6.05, 6.18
